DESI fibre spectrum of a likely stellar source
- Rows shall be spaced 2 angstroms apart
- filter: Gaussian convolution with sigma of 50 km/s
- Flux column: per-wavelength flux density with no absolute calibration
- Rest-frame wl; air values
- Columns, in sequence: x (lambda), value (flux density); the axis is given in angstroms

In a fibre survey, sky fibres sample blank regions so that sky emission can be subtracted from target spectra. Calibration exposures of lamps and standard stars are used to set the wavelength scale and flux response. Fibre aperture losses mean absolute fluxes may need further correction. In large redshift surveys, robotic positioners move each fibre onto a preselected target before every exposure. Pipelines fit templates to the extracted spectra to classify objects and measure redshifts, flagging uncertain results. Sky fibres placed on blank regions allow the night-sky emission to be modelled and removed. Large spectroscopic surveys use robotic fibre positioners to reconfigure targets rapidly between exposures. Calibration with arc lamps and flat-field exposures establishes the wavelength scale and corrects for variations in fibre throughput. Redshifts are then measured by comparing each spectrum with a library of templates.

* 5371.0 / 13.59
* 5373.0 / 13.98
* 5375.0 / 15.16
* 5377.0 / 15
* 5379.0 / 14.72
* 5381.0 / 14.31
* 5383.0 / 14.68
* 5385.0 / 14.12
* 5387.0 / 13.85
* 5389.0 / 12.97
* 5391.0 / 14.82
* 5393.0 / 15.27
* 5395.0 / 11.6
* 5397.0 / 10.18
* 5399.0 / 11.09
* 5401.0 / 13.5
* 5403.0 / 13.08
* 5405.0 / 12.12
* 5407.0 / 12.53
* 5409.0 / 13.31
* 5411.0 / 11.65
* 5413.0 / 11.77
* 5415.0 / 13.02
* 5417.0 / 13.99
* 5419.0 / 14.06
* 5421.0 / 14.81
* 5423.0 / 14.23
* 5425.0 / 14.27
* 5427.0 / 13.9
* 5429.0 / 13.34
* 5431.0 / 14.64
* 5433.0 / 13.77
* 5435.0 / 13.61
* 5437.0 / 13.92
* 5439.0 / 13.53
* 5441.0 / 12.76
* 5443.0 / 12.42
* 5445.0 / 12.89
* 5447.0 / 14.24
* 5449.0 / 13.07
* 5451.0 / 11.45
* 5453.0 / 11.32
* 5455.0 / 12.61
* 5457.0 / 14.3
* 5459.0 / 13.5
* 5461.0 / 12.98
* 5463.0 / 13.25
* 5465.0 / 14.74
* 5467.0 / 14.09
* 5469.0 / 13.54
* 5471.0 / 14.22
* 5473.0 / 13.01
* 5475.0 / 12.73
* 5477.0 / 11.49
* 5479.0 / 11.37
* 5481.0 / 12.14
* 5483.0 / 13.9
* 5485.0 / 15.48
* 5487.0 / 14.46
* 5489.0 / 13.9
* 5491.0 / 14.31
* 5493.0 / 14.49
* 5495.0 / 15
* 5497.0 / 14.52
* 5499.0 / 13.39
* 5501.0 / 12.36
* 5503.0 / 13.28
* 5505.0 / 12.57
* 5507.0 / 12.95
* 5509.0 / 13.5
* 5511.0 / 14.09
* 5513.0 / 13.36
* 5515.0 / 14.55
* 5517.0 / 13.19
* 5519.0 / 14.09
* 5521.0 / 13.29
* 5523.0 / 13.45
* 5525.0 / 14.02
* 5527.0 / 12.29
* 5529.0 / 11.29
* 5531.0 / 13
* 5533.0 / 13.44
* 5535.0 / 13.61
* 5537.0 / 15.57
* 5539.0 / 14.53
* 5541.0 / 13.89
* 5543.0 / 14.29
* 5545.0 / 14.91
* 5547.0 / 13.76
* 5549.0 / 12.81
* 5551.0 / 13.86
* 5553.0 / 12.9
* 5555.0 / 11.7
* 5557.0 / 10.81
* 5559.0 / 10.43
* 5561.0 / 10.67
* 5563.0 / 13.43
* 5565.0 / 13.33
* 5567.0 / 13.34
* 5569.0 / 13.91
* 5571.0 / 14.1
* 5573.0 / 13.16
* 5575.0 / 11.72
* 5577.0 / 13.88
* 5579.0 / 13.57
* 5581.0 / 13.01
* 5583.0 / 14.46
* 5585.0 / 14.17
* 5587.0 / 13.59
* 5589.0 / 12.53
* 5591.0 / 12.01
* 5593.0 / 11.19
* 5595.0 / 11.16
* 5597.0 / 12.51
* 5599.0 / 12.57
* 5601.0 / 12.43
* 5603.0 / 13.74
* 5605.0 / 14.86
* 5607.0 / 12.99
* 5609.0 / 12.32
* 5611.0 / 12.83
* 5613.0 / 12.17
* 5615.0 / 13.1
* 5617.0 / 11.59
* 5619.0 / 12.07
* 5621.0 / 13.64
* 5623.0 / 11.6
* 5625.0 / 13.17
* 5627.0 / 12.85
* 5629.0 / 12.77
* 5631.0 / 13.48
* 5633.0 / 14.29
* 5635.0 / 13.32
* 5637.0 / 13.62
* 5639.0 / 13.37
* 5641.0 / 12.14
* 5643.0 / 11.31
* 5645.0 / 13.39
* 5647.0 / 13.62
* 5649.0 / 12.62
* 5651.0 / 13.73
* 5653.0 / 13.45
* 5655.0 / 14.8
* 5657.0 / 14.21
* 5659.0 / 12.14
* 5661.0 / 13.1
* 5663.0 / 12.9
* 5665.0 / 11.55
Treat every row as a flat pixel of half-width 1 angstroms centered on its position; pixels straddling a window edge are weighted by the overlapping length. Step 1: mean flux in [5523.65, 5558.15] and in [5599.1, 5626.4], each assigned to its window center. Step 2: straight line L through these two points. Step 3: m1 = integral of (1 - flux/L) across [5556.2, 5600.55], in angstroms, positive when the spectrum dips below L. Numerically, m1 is 1.1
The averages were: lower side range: 13.3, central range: 12.7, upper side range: 12.8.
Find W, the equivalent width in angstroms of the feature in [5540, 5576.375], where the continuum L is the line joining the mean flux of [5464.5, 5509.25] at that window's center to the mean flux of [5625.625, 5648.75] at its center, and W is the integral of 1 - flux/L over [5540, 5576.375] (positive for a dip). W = 1.0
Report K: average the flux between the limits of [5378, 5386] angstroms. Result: 14.5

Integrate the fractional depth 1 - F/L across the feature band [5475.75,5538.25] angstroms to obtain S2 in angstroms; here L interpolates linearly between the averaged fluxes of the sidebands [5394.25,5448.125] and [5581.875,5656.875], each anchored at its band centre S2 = -2.1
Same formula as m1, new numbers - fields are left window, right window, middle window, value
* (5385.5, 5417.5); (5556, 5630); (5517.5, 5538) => -1.0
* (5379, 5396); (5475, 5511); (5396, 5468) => 3.2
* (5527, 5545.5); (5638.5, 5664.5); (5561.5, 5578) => 0.3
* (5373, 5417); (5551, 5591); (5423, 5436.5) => -0.7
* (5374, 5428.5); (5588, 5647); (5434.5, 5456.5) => 0.7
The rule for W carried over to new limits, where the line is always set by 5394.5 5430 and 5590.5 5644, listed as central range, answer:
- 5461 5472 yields -0.9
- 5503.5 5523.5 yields -1.1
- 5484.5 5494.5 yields -1.3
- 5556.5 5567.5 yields 0.7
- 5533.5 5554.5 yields -1.9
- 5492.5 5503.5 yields -0.9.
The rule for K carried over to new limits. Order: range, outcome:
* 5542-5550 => 13.9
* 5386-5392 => 13.9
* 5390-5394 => 15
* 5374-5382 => 14.8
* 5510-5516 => 14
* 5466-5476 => 13.5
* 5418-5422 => 14.4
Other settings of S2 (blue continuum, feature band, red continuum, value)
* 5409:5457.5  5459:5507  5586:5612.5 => -1.49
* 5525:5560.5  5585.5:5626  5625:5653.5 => 1.56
